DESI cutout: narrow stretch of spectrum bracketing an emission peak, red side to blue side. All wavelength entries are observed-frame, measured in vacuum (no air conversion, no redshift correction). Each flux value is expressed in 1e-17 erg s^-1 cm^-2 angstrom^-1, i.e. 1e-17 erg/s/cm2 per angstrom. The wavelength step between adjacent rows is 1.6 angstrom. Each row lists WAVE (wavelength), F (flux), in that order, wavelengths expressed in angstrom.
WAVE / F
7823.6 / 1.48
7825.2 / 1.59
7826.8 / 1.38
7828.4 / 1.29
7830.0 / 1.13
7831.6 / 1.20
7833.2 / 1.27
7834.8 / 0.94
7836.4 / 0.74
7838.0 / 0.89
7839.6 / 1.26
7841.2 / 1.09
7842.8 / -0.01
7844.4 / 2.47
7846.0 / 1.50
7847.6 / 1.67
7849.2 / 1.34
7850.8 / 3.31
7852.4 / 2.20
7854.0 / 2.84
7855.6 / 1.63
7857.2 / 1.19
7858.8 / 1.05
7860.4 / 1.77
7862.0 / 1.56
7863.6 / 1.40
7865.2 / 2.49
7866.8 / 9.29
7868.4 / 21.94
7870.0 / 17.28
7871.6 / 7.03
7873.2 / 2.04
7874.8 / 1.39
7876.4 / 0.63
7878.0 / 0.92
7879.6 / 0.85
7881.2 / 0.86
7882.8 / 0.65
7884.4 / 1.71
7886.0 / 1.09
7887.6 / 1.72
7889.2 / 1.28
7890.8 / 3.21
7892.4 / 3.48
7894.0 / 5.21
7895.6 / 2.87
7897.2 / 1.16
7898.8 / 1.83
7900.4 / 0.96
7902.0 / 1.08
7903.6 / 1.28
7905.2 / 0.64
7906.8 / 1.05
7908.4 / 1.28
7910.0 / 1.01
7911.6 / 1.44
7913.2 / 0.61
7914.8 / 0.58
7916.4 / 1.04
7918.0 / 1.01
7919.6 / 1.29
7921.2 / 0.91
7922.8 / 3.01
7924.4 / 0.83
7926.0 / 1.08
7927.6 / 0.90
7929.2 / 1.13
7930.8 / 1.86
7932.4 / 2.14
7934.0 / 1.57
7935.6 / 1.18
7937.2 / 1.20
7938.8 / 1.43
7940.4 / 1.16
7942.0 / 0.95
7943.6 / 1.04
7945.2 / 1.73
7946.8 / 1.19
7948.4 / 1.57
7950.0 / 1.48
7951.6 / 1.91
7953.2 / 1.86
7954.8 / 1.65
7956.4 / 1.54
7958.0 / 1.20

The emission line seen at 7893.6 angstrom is [N II]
